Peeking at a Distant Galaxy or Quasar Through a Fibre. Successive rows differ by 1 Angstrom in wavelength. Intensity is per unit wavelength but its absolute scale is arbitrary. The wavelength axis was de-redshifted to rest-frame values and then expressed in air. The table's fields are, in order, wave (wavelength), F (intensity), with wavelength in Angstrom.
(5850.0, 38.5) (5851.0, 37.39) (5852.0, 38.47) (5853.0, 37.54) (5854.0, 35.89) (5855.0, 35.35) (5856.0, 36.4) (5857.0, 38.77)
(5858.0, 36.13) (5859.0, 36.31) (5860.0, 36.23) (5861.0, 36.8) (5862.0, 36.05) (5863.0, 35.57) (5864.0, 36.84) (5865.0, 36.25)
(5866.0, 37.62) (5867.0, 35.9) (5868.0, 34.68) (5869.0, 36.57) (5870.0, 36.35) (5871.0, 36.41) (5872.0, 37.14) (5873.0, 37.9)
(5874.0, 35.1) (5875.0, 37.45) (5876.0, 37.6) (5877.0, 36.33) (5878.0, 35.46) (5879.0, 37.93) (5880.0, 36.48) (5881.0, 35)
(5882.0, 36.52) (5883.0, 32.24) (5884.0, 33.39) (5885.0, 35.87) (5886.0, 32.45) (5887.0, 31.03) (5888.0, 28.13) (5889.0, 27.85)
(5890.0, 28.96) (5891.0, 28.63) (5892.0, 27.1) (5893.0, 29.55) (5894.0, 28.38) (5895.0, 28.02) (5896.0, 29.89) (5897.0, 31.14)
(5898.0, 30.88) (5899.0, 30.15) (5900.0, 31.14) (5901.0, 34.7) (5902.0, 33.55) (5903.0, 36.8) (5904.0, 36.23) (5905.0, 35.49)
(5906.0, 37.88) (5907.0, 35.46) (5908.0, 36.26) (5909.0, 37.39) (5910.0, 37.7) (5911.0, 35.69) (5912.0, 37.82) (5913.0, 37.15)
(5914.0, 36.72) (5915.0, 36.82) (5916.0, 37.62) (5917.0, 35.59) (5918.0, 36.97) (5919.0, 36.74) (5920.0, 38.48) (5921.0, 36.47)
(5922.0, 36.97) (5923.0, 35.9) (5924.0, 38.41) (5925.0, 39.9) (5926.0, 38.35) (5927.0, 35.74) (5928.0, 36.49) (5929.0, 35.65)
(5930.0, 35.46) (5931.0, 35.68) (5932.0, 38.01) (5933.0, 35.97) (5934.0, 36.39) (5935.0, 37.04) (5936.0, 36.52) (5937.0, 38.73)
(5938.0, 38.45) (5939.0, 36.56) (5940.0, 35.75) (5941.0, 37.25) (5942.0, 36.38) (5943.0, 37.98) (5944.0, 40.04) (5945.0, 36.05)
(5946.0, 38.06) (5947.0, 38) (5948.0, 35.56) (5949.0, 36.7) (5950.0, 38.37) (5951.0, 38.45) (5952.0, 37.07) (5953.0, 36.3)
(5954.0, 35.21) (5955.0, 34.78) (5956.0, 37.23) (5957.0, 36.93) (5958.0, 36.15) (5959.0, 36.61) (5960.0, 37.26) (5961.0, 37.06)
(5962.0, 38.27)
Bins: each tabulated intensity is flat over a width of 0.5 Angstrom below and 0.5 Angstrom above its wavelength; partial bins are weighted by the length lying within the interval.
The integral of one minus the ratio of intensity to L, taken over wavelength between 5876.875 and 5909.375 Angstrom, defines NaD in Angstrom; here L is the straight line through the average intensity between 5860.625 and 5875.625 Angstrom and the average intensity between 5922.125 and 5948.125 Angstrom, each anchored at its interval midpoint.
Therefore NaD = 3.4 Angstrom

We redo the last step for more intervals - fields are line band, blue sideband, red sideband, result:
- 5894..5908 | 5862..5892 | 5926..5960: 0.9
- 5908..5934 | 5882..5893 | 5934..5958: -1.9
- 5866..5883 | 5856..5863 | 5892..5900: -1.3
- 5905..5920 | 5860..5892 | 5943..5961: -0.4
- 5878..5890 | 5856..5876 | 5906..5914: 1.1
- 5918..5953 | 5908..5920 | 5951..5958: -0.5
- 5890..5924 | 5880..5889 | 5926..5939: 0.4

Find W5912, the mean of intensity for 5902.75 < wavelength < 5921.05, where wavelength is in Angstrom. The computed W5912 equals 36.8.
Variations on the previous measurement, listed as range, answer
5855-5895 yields 34.5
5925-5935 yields 36.6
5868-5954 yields 35.4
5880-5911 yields 32.7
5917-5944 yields 37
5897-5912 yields 34.9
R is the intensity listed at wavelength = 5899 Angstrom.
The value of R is 30.15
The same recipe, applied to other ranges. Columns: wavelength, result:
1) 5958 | 36.15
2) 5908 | 36.26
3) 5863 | 35.57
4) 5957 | 36.93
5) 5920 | 38.48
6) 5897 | 31.14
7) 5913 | 37.15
